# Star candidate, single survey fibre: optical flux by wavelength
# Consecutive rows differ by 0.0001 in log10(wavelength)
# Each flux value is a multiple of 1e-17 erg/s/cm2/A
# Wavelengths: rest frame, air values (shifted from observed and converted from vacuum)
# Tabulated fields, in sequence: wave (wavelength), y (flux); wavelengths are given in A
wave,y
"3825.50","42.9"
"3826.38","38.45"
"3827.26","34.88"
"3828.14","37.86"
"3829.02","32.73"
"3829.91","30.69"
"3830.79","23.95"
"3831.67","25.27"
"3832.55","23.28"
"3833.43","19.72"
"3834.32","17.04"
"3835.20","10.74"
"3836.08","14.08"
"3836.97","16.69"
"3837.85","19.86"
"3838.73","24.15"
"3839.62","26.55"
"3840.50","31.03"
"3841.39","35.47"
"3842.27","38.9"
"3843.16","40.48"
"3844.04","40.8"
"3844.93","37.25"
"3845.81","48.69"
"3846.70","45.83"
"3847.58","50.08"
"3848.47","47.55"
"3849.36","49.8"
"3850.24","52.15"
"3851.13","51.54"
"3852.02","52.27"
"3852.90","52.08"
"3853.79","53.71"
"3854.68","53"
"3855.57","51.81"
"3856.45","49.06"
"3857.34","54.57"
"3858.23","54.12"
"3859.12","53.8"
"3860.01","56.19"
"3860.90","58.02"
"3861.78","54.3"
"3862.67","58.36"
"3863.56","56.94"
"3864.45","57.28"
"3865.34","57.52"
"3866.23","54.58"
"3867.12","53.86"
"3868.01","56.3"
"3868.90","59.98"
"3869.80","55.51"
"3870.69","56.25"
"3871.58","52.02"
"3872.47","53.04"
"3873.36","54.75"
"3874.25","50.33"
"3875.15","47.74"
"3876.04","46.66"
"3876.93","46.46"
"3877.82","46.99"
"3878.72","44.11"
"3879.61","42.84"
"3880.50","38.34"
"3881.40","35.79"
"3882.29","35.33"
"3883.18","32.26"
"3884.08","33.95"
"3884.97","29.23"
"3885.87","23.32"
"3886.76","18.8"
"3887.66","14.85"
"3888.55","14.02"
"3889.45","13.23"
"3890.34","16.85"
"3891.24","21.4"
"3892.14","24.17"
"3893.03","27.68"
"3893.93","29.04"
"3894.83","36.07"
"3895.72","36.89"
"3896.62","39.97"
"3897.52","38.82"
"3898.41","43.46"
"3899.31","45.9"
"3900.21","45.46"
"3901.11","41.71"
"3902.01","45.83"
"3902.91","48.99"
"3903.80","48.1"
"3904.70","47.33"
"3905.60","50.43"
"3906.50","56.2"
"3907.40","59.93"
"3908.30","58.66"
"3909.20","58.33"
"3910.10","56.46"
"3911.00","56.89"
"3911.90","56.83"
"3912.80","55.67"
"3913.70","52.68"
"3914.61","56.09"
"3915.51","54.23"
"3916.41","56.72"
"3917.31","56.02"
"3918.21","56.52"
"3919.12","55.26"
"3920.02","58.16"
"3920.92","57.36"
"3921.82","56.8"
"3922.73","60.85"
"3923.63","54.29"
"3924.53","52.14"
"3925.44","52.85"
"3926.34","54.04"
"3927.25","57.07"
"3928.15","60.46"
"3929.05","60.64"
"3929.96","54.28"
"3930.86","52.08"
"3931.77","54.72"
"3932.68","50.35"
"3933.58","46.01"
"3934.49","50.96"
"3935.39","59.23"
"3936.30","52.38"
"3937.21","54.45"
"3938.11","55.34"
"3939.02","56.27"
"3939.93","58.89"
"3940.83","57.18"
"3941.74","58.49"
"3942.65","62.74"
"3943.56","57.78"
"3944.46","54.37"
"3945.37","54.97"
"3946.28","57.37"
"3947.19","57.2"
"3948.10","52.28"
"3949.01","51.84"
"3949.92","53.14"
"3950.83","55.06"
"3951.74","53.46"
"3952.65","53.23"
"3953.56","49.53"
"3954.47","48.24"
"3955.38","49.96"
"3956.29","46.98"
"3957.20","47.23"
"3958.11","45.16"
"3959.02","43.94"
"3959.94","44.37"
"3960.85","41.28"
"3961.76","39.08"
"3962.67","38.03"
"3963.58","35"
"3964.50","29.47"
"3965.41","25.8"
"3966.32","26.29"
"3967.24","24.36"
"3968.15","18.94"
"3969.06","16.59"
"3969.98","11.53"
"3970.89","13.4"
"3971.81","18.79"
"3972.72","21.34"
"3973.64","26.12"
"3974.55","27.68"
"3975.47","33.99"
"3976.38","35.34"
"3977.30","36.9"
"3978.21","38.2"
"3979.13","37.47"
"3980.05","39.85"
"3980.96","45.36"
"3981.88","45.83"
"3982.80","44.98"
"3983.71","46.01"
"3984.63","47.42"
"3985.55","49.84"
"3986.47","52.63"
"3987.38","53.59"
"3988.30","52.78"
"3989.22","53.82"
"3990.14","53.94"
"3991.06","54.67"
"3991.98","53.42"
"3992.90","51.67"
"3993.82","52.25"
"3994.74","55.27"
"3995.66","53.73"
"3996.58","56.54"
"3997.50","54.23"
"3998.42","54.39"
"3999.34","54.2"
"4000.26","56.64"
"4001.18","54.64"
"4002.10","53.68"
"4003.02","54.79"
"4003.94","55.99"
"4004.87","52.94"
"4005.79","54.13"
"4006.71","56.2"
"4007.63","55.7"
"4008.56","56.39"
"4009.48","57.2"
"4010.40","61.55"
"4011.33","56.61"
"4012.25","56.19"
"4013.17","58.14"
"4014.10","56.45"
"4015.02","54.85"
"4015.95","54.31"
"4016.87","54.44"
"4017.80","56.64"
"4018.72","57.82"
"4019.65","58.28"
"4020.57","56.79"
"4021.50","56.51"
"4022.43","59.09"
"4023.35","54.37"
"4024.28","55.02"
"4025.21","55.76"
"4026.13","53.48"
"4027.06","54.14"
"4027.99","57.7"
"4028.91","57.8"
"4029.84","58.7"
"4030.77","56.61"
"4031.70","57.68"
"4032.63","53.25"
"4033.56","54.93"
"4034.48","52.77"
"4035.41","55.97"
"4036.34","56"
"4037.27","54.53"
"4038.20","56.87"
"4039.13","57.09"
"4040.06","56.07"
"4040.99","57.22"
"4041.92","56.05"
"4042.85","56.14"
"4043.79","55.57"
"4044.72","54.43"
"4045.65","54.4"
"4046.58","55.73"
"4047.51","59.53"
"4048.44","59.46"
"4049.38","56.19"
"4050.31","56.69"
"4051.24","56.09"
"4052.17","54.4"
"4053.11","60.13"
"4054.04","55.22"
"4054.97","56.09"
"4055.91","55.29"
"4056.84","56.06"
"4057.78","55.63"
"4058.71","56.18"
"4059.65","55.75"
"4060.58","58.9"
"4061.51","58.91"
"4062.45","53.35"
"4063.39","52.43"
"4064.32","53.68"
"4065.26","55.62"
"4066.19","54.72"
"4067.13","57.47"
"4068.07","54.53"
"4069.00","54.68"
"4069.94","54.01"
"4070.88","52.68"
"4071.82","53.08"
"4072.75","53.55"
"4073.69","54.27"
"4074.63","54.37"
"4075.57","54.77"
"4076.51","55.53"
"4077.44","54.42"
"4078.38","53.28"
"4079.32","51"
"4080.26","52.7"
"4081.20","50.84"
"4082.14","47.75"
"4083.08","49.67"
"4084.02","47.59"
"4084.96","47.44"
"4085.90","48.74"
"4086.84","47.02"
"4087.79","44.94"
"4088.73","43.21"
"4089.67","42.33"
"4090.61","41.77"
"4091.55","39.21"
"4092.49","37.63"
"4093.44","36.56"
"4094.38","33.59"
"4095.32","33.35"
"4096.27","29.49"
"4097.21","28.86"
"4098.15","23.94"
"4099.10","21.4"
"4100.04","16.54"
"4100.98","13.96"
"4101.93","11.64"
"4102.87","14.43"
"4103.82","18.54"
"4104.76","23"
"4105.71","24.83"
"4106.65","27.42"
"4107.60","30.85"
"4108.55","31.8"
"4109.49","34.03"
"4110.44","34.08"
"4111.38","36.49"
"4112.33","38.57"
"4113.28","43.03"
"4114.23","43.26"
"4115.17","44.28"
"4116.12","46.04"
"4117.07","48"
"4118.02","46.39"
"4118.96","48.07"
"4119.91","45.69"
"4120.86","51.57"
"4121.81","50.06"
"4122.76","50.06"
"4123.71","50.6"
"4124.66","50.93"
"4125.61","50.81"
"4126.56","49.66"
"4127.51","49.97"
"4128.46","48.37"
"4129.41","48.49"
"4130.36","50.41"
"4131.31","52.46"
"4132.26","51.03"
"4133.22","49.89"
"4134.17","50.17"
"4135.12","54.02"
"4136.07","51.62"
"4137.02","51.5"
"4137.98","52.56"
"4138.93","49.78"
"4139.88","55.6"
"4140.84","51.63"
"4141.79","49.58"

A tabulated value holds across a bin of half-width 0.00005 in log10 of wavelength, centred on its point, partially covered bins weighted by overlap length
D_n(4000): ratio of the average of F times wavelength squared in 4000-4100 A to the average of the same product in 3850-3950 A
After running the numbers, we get 1.1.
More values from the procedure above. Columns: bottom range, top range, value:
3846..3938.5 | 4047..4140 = 1.06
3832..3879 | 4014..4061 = 1.36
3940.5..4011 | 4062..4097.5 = 1.10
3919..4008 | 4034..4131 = 1.04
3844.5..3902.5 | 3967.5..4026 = 1.17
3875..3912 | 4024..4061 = 1.54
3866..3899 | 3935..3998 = 1.22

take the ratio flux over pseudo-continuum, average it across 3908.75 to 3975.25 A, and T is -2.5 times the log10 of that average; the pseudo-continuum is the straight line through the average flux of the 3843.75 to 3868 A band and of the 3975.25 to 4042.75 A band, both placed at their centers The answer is 0.10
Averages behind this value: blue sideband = 52.2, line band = 48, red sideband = 53.3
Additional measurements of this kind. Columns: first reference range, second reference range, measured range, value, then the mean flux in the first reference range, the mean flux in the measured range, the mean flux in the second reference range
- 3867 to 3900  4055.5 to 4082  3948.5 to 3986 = 0.19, 38.1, 38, 54.5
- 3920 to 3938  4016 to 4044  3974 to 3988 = 0.29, 54.9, 42.4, 56.1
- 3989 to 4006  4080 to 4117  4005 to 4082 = -0.22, 54.3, 55.6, 35.4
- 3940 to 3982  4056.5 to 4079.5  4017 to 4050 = -0.12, 41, 56.2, 54.8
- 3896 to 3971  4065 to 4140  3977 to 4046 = -0.16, 49.3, 53.9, 43.7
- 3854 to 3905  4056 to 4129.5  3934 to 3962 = -0.20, 43.2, 52.4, 44.1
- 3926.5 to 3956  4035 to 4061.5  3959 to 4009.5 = 0.27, 54.6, 43.1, 56.4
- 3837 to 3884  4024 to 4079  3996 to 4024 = -0.04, 47.3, 56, 55.6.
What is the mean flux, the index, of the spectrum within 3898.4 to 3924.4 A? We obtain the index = 53.6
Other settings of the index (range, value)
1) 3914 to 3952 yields 55.5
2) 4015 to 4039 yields 56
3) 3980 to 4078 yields 54.9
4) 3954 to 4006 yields 42.6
